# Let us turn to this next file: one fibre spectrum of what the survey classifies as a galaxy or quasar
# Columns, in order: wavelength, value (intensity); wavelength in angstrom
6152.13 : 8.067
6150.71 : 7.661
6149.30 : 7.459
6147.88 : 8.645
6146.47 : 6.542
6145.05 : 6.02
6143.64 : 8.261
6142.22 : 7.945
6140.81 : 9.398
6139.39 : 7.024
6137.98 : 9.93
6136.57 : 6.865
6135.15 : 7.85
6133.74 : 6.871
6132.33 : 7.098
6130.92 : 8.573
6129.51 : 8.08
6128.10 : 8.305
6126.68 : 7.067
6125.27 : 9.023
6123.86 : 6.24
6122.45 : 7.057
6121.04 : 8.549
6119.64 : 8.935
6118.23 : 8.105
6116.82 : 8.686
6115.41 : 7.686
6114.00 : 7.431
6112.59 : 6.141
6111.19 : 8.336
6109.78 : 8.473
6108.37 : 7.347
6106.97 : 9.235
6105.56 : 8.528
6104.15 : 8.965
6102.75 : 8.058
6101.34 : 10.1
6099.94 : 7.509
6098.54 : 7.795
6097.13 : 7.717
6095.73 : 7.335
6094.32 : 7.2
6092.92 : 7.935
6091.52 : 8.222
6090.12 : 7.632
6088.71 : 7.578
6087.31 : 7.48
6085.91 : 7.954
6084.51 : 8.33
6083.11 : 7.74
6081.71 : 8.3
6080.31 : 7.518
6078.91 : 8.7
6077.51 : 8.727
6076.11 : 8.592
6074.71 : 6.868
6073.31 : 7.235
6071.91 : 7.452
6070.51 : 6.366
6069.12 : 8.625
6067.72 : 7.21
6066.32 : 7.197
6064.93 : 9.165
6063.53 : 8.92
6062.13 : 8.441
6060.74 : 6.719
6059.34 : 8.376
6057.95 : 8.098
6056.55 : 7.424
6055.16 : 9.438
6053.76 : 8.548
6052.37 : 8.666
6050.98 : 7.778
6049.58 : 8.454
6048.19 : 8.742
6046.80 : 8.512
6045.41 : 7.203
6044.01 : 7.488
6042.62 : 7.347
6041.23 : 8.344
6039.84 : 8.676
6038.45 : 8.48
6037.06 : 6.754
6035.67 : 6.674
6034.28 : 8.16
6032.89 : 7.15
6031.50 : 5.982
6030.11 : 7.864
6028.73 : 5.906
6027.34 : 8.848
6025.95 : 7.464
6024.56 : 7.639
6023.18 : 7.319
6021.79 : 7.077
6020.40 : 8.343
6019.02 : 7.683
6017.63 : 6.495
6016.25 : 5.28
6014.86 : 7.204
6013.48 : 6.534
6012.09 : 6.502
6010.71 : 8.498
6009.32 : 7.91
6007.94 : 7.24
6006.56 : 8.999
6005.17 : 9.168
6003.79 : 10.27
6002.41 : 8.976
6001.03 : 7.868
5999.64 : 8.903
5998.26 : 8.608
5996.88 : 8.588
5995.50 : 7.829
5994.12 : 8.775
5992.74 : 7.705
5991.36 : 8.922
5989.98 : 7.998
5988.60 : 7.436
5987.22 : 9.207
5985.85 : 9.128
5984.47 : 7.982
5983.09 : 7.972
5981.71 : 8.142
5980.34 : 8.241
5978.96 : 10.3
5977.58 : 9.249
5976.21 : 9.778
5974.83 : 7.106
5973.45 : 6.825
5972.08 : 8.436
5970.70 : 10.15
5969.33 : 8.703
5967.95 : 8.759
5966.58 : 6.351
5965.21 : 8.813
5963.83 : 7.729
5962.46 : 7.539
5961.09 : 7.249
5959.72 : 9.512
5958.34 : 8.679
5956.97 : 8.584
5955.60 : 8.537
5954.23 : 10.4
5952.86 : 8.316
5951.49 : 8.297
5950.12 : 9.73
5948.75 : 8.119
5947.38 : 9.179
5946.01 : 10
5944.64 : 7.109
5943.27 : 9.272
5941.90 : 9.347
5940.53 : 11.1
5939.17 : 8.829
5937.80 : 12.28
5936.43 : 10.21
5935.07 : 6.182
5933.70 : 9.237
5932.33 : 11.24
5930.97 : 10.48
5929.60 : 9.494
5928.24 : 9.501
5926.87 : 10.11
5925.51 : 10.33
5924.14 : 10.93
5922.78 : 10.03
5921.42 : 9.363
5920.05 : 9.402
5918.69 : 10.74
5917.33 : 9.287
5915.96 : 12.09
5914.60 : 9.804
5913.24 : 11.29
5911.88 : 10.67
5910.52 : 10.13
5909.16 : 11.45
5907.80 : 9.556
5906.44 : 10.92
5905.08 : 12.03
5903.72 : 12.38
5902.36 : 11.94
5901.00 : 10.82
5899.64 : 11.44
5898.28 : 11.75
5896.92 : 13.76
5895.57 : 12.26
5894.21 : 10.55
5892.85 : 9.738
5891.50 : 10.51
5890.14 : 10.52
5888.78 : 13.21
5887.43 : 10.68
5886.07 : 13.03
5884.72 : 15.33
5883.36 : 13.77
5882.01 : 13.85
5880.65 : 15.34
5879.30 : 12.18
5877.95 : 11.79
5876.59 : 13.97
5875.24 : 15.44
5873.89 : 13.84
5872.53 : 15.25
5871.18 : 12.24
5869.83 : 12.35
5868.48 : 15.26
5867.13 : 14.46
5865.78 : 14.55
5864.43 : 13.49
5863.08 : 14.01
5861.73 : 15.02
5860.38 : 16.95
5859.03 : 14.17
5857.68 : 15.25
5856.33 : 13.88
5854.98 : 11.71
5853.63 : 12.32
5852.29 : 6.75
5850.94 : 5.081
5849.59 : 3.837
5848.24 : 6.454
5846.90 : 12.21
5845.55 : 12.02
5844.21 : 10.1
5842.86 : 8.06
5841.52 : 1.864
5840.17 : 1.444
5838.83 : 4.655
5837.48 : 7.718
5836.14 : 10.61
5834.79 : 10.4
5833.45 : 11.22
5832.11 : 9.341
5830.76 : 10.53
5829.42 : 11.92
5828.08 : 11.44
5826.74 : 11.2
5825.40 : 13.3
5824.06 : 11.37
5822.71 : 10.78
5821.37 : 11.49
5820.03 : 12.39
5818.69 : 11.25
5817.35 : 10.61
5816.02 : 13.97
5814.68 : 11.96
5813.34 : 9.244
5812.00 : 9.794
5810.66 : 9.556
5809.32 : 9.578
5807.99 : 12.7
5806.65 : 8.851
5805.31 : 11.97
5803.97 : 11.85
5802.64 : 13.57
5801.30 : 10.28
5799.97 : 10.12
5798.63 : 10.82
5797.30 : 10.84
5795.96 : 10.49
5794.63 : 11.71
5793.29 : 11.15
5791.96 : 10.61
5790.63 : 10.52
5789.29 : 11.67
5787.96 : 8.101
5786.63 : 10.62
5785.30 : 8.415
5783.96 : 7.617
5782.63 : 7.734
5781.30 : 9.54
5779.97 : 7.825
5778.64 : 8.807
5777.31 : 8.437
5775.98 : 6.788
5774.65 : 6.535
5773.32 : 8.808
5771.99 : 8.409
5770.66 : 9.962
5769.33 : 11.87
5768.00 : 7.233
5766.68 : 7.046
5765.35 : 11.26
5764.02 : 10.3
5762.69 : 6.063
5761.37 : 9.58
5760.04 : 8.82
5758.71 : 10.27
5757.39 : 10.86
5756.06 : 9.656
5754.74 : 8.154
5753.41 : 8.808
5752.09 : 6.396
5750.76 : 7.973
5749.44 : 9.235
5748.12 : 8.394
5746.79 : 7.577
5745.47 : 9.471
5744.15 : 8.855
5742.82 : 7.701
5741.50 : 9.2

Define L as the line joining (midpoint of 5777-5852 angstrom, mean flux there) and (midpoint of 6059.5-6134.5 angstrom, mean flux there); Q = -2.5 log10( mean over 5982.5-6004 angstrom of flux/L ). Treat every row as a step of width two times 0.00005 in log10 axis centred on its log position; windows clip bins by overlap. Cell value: 0.017 mag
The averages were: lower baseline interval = 9.8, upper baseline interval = 7.92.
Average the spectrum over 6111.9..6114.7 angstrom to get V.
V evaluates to 6.78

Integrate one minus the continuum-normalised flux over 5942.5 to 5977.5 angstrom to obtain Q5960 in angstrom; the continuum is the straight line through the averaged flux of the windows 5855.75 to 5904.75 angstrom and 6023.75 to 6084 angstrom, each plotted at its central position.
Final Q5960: 7.1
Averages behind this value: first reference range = 13.2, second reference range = 7.86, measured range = 8.54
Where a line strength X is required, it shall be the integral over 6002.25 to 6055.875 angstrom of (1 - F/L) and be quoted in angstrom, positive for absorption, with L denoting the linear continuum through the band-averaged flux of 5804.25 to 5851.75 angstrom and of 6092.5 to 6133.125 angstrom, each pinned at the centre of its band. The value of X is 4.47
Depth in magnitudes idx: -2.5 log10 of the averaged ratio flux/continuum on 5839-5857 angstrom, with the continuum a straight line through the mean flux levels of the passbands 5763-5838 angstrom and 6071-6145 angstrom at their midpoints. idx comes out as 0.22 mag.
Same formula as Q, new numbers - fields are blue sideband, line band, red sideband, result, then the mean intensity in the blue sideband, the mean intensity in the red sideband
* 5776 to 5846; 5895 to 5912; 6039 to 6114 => -0.229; 10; 8.01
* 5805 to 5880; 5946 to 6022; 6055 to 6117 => 0.122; 11.1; 7.95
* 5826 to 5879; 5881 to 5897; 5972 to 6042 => -0.182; 11.1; 7.96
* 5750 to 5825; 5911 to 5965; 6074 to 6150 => -0.061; 9.85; 7.92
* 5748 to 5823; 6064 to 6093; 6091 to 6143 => 0.046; 9.79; 7.99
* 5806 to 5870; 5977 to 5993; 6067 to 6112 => 0.073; 10.8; 7.97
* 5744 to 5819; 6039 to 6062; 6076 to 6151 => 0.017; 9.63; 7.94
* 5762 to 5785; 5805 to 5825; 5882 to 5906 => -0.140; 8.48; 12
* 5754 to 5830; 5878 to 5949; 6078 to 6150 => -0.168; 10.1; 7.92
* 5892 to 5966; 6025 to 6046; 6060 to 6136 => 0.158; 9.95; 7.91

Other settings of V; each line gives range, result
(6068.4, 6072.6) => 7.48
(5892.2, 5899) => 11.6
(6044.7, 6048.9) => 8.15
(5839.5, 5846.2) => 6.69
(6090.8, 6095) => 7.8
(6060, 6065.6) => 8.3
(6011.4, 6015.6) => 6.73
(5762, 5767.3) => 8.68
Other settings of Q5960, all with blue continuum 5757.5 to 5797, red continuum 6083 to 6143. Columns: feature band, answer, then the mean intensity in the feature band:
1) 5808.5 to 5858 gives -4.6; 9.84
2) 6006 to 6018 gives 1.7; 7.19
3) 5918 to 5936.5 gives -2.4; 9.79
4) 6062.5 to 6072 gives 0.3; 7.89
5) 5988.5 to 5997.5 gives 0.2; 8.22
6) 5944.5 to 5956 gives -0.5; 8.95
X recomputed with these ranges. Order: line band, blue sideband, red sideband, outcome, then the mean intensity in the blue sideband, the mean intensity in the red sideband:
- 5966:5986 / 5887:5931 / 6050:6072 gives 2.4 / 10.8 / 8.05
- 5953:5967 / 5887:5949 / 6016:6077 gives 1.7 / 10.4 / 7.73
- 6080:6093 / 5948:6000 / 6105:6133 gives 0.3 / 8.49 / 7.94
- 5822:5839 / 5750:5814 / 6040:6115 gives -2.3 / 9.53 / 7.99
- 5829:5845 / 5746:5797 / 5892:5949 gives 2.5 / 9.05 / 10.4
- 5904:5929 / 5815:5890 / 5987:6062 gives -0.6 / 11.6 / 7.89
